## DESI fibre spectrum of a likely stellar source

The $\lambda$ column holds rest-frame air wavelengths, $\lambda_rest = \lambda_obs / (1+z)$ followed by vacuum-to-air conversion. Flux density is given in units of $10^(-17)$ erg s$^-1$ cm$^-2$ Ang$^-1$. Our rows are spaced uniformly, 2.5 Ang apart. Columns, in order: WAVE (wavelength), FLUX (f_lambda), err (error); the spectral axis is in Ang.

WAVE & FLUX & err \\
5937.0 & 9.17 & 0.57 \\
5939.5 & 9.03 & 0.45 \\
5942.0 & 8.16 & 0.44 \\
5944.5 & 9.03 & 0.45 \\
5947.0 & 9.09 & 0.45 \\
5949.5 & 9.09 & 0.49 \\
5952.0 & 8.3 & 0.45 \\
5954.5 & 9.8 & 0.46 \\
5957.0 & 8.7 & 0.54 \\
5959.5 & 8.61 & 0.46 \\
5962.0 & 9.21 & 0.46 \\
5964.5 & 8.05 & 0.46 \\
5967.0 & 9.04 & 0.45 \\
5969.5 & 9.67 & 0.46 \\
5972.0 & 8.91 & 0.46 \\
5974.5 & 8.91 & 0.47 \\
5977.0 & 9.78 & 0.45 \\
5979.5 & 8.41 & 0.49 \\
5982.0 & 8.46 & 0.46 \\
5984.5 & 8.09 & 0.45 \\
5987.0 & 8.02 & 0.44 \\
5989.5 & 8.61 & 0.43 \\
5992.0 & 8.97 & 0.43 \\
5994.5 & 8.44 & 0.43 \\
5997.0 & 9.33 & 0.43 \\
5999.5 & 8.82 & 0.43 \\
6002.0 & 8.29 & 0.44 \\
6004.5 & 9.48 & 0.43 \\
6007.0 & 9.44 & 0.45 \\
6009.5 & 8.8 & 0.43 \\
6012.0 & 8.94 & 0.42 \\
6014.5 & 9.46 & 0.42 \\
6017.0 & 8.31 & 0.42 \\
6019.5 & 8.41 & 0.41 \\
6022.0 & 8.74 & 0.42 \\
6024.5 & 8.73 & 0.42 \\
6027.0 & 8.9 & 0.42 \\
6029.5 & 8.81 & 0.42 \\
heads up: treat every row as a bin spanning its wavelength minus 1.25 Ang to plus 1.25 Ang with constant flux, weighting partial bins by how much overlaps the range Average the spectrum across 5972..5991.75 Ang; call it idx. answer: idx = 8.65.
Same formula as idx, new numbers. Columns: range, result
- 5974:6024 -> 8.78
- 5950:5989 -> 8.8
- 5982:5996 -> 8.45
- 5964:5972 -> 9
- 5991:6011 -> 8.95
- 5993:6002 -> 8.79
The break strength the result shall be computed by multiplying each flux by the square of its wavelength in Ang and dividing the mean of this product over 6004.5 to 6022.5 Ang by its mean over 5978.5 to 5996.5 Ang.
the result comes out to 1.1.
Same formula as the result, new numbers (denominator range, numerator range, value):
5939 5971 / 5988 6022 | 1.01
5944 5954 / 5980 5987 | 0.93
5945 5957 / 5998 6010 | 1.01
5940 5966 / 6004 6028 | 1.03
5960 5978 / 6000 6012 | 1.00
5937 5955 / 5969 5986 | 1.00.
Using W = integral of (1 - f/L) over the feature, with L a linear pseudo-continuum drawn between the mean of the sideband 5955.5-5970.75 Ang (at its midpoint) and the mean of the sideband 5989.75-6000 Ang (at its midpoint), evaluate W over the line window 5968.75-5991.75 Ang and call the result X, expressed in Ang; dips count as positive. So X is 0.3 Ang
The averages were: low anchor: 8.9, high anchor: 8.87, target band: 8.75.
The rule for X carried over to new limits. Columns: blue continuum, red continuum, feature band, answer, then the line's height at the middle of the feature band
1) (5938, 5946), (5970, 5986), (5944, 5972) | -0.6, 8.78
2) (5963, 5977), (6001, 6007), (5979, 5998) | 1.0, 9.01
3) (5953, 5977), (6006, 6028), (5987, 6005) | 0.3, 8.92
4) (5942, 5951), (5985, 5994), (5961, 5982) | -0.7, 8.67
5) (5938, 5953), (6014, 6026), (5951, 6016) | -0.9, 8.74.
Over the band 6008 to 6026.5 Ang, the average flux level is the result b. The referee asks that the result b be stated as 8.78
